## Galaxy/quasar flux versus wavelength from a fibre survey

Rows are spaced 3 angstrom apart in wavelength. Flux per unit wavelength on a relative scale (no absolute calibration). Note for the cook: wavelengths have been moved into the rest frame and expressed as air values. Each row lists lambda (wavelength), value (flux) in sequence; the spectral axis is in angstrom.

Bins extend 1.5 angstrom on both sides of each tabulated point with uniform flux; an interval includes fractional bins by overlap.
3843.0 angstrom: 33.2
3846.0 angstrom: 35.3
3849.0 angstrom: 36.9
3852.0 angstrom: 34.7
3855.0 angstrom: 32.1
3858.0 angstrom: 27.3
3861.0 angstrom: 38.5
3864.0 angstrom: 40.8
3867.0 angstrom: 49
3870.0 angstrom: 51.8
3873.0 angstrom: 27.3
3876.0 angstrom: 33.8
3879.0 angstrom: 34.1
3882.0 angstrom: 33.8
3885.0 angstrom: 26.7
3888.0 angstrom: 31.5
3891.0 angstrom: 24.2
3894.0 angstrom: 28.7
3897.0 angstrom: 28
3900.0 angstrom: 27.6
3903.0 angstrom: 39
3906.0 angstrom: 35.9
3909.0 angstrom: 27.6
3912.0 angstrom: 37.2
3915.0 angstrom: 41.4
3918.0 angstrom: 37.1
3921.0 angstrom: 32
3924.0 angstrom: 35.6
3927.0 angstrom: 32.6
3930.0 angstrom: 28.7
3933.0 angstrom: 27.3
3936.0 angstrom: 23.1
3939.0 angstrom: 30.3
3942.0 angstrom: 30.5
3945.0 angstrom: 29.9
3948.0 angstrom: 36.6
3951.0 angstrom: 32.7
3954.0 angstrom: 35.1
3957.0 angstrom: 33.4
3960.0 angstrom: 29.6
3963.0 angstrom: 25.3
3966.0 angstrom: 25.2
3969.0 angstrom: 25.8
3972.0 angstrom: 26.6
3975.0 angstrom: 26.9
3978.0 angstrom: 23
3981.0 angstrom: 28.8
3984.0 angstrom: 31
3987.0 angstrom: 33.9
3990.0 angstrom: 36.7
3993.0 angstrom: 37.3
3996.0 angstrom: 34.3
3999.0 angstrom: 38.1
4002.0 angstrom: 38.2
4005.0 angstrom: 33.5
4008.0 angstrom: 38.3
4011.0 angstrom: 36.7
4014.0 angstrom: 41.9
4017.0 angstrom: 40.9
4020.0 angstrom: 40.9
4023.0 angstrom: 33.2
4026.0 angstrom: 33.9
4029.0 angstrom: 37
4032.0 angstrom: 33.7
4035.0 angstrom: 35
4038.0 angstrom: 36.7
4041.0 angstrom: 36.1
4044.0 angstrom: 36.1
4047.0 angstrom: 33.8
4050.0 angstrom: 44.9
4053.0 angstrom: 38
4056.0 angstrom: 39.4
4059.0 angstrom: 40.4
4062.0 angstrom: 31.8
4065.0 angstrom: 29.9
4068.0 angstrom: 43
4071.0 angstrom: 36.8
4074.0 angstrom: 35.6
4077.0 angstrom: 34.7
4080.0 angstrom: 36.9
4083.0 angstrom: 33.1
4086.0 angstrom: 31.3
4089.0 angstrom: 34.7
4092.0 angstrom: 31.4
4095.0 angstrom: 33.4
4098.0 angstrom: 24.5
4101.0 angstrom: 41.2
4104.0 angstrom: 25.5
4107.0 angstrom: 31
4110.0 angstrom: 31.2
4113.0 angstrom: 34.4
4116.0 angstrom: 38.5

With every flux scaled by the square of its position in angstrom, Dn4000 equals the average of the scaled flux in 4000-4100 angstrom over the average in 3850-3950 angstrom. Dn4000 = 1.17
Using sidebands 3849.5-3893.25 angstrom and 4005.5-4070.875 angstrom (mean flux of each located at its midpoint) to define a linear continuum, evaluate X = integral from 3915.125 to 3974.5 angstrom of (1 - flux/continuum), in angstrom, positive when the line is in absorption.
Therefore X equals 8.5 angstrom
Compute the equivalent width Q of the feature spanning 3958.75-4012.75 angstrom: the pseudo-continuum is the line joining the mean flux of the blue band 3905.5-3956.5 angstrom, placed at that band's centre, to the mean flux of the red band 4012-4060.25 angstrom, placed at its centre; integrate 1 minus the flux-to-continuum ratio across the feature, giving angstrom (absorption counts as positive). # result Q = 5.5 angstrom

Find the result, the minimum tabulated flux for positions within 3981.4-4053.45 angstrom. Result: 31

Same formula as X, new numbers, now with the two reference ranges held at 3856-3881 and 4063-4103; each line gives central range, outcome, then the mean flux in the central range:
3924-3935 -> 2.0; 30.1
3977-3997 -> 1.9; 32.3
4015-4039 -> -1.0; 36.5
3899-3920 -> 1.0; 35.2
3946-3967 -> 2.9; 31.2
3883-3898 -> 3.7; 28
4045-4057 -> -1.4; 38.9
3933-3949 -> 3.0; 29.6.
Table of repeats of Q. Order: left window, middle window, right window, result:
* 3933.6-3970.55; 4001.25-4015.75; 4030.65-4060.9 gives -1.4 angstrom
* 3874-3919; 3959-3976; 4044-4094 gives 3.7 angstrom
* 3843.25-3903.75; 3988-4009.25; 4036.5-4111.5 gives -1.2 angstrom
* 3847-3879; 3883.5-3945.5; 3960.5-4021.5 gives 7.4 angstrom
